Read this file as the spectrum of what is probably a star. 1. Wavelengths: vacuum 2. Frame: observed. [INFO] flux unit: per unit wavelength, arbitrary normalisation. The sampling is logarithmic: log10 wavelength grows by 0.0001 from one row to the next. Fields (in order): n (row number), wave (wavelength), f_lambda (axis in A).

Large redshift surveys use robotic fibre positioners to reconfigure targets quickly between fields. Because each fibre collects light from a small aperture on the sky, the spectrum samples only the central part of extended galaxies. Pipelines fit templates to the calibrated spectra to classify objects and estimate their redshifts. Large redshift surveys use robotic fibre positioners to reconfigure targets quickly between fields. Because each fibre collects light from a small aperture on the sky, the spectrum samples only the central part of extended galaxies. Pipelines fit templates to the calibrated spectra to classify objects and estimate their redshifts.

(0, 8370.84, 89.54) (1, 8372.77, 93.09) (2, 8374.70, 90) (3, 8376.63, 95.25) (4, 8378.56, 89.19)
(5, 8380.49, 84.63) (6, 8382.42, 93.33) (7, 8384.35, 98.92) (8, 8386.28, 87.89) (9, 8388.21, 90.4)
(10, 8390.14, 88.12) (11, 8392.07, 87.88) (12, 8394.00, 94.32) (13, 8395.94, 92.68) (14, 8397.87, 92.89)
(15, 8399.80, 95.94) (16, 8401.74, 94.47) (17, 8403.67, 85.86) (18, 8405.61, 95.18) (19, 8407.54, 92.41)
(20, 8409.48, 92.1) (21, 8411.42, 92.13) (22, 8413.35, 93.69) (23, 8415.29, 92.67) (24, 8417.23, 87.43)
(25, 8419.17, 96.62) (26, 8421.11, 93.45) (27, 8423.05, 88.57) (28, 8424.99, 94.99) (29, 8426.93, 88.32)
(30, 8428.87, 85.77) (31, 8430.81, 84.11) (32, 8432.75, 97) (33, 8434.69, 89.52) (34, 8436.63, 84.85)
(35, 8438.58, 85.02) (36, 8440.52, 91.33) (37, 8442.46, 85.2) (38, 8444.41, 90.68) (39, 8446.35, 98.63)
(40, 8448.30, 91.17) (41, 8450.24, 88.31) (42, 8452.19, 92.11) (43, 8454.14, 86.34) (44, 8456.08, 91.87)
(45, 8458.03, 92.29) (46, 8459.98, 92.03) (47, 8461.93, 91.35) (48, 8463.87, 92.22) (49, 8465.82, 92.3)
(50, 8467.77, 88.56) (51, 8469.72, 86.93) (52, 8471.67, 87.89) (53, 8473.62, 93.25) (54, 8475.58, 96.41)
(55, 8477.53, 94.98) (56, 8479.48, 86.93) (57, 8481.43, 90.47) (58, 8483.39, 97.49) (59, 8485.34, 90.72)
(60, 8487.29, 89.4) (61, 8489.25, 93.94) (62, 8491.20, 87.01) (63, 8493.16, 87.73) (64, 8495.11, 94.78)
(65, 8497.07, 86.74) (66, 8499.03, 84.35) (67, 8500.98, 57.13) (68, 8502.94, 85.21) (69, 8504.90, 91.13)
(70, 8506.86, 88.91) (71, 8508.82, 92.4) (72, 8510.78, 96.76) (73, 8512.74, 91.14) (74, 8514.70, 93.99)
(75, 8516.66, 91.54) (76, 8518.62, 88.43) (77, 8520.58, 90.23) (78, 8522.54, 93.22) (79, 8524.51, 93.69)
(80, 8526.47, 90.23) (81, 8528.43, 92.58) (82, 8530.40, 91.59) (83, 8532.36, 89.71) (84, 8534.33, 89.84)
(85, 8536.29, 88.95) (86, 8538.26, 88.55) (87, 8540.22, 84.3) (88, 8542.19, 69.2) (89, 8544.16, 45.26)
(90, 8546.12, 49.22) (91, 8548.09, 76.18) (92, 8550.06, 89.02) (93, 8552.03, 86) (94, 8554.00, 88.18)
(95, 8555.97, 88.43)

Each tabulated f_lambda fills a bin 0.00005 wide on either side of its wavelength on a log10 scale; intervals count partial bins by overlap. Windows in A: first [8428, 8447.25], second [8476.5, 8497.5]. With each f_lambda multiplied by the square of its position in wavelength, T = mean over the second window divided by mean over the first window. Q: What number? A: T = 1.03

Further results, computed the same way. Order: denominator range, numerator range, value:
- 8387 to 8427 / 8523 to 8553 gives 0.92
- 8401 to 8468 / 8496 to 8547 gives 0.95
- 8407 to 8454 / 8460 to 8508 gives 1.00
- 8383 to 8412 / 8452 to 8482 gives 1.00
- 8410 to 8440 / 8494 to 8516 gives 0.99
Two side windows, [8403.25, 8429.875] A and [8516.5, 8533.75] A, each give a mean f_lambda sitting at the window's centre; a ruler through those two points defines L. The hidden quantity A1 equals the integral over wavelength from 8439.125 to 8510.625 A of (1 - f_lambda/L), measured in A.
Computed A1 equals 1.2 A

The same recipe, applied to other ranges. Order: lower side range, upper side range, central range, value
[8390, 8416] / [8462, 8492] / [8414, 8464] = 0.7 A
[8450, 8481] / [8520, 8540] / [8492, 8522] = 0.9 A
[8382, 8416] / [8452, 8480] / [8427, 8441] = 0.5 A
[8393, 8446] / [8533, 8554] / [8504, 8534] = -4.3 A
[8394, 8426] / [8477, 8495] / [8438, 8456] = 0.3 A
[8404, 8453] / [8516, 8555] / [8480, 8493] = -0.6 A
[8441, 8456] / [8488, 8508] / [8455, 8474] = -0.4 A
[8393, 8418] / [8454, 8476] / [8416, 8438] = 0.5 A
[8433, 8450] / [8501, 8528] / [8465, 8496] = -0.4 A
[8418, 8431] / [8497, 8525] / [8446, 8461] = -0.3 A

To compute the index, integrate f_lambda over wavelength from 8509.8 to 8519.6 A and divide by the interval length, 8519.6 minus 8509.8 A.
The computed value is 92.4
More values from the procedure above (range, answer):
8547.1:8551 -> 82.4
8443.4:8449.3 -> 93.4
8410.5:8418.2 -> 91.5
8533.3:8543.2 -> 84.1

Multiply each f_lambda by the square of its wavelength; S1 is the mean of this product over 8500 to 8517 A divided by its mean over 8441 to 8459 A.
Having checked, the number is 1.0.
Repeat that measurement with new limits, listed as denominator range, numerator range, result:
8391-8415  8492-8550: 0.95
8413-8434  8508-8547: 0.96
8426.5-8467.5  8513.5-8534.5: 1.03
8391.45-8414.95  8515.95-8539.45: 1.01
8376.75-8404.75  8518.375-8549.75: 0.94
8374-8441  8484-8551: 0.97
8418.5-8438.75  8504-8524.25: 1.04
